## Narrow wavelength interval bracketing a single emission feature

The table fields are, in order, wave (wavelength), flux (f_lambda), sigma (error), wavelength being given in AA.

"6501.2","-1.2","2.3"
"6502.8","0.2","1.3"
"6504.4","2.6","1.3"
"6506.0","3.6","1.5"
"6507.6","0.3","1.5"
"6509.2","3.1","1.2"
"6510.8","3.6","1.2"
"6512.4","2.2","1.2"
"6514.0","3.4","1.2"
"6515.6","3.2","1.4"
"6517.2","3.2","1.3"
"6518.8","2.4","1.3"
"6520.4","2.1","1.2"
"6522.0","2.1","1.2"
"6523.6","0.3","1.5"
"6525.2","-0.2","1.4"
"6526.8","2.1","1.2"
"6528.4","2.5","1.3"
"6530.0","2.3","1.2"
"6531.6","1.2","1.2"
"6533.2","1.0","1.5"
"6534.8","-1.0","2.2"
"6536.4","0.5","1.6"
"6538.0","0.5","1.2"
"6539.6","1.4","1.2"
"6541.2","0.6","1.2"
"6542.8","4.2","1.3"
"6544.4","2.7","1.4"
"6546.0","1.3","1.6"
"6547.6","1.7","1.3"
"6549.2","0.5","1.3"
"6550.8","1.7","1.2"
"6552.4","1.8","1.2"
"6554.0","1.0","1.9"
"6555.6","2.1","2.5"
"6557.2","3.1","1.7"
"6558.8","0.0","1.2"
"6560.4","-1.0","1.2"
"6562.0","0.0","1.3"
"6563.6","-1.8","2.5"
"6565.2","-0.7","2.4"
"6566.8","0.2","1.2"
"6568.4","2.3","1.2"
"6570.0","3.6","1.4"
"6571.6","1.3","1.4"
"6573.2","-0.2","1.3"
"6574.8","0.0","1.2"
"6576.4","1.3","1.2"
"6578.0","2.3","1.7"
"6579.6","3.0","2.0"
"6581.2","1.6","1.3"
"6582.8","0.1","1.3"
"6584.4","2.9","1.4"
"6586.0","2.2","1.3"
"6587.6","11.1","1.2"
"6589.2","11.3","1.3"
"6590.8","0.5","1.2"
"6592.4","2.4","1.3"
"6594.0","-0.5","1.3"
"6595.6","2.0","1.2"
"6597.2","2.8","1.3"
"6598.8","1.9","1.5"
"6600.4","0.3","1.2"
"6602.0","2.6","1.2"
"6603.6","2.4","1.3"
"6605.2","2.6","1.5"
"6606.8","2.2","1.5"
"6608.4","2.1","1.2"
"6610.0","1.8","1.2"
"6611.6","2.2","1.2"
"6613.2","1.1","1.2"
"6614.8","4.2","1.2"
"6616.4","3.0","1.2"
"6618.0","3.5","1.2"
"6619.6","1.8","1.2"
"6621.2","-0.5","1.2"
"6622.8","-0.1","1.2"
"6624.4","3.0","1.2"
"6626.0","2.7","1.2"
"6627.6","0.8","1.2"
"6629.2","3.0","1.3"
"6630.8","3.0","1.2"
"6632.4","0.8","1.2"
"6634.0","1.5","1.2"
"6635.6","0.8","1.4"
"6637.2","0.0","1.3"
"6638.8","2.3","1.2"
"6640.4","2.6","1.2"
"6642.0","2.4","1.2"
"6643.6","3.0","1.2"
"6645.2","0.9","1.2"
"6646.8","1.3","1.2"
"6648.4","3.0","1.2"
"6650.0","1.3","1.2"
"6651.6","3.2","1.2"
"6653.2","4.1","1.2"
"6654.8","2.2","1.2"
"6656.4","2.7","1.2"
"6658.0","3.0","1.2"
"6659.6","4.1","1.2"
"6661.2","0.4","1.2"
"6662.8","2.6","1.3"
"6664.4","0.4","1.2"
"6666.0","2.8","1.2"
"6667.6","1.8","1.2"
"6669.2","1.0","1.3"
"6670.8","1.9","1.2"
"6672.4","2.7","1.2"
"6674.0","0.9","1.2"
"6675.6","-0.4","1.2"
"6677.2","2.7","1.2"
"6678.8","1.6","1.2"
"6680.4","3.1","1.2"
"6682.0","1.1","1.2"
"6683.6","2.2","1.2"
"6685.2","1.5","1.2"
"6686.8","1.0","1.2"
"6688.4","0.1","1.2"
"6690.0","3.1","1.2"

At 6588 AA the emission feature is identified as Hbeta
